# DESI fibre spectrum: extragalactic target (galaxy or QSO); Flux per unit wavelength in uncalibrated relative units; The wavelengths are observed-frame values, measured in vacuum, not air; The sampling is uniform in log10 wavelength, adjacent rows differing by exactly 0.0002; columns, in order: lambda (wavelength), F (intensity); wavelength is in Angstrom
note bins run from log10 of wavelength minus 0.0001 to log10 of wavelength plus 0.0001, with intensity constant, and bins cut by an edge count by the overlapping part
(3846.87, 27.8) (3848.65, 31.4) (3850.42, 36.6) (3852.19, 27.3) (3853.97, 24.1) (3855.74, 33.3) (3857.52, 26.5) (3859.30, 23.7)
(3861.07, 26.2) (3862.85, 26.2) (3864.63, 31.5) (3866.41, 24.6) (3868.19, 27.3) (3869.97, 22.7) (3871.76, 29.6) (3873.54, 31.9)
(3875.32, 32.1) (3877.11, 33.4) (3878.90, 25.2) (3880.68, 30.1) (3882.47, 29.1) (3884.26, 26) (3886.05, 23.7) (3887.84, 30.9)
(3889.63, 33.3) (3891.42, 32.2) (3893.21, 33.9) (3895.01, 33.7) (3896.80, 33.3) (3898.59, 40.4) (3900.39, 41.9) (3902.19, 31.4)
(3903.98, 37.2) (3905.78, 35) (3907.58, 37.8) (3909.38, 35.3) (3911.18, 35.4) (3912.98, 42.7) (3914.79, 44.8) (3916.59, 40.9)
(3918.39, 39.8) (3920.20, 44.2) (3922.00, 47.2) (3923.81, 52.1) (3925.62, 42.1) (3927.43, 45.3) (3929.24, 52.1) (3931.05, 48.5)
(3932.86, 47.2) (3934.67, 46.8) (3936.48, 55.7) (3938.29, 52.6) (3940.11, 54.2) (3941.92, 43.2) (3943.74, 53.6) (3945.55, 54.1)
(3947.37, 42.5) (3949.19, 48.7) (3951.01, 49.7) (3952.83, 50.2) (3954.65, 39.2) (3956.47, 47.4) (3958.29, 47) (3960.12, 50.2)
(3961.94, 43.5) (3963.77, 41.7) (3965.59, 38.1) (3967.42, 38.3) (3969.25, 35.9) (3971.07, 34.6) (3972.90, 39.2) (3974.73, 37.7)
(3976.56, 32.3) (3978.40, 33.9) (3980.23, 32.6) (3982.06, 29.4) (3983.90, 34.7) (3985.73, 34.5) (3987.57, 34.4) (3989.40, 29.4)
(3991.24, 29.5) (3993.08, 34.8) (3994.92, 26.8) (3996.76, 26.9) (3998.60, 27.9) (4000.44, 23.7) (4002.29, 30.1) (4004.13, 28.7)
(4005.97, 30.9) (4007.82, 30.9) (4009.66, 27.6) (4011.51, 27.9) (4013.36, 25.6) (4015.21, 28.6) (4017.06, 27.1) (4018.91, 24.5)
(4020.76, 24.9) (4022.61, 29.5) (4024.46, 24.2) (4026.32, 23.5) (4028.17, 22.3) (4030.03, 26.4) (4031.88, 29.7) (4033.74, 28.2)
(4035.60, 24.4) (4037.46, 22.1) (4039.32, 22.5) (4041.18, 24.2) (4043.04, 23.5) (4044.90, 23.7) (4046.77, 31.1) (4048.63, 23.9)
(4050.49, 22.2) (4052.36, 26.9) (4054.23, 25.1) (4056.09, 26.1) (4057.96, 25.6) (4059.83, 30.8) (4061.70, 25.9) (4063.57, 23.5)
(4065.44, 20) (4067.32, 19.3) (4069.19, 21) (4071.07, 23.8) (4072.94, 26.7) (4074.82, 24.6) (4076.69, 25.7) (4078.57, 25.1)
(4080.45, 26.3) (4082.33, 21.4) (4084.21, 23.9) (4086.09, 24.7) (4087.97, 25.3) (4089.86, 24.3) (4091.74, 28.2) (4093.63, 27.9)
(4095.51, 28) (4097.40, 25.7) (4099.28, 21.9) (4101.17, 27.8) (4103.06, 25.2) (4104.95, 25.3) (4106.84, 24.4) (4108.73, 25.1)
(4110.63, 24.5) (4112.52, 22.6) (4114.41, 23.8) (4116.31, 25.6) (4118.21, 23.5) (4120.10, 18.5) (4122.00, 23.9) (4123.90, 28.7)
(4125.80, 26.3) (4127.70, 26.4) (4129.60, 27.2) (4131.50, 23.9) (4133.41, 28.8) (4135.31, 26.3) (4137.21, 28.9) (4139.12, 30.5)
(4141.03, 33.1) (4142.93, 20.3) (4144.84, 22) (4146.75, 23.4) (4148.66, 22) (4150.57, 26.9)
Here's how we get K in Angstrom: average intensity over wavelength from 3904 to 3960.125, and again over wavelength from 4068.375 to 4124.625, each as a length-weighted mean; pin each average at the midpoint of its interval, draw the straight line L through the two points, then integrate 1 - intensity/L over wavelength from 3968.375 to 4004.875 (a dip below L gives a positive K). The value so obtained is 6.6 Angstrom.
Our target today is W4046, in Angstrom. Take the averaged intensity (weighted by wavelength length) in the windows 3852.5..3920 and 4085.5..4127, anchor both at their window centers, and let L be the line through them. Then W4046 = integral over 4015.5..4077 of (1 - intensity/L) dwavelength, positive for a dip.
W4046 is 4.7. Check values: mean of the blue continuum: 32.2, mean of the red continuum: 25.1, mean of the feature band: 25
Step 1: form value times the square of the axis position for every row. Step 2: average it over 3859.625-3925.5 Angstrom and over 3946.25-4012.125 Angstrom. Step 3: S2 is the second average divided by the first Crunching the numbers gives 1.1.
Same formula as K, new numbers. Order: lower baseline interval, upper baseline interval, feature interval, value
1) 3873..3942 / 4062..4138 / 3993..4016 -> 2.63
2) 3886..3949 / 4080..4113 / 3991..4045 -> 9.89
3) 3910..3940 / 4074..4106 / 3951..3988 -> 1.51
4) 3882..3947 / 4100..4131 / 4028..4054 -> 4.84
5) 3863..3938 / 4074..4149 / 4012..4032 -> 2.84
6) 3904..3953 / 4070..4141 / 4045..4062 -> 2.79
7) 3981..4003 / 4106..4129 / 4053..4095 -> 2.56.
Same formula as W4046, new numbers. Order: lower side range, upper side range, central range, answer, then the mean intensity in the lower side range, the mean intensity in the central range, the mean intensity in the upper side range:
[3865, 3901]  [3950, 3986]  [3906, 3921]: -2.63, 30.7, 39.8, 39.6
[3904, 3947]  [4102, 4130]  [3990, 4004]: 3.39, 45.5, 28.5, 24.7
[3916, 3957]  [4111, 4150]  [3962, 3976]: 1.88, 47.8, 38.1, 25.3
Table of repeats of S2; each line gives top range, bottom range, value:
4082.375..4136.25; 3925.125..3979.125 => 0.61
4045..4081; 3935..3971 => 0.57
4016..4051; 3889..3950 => 0.62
